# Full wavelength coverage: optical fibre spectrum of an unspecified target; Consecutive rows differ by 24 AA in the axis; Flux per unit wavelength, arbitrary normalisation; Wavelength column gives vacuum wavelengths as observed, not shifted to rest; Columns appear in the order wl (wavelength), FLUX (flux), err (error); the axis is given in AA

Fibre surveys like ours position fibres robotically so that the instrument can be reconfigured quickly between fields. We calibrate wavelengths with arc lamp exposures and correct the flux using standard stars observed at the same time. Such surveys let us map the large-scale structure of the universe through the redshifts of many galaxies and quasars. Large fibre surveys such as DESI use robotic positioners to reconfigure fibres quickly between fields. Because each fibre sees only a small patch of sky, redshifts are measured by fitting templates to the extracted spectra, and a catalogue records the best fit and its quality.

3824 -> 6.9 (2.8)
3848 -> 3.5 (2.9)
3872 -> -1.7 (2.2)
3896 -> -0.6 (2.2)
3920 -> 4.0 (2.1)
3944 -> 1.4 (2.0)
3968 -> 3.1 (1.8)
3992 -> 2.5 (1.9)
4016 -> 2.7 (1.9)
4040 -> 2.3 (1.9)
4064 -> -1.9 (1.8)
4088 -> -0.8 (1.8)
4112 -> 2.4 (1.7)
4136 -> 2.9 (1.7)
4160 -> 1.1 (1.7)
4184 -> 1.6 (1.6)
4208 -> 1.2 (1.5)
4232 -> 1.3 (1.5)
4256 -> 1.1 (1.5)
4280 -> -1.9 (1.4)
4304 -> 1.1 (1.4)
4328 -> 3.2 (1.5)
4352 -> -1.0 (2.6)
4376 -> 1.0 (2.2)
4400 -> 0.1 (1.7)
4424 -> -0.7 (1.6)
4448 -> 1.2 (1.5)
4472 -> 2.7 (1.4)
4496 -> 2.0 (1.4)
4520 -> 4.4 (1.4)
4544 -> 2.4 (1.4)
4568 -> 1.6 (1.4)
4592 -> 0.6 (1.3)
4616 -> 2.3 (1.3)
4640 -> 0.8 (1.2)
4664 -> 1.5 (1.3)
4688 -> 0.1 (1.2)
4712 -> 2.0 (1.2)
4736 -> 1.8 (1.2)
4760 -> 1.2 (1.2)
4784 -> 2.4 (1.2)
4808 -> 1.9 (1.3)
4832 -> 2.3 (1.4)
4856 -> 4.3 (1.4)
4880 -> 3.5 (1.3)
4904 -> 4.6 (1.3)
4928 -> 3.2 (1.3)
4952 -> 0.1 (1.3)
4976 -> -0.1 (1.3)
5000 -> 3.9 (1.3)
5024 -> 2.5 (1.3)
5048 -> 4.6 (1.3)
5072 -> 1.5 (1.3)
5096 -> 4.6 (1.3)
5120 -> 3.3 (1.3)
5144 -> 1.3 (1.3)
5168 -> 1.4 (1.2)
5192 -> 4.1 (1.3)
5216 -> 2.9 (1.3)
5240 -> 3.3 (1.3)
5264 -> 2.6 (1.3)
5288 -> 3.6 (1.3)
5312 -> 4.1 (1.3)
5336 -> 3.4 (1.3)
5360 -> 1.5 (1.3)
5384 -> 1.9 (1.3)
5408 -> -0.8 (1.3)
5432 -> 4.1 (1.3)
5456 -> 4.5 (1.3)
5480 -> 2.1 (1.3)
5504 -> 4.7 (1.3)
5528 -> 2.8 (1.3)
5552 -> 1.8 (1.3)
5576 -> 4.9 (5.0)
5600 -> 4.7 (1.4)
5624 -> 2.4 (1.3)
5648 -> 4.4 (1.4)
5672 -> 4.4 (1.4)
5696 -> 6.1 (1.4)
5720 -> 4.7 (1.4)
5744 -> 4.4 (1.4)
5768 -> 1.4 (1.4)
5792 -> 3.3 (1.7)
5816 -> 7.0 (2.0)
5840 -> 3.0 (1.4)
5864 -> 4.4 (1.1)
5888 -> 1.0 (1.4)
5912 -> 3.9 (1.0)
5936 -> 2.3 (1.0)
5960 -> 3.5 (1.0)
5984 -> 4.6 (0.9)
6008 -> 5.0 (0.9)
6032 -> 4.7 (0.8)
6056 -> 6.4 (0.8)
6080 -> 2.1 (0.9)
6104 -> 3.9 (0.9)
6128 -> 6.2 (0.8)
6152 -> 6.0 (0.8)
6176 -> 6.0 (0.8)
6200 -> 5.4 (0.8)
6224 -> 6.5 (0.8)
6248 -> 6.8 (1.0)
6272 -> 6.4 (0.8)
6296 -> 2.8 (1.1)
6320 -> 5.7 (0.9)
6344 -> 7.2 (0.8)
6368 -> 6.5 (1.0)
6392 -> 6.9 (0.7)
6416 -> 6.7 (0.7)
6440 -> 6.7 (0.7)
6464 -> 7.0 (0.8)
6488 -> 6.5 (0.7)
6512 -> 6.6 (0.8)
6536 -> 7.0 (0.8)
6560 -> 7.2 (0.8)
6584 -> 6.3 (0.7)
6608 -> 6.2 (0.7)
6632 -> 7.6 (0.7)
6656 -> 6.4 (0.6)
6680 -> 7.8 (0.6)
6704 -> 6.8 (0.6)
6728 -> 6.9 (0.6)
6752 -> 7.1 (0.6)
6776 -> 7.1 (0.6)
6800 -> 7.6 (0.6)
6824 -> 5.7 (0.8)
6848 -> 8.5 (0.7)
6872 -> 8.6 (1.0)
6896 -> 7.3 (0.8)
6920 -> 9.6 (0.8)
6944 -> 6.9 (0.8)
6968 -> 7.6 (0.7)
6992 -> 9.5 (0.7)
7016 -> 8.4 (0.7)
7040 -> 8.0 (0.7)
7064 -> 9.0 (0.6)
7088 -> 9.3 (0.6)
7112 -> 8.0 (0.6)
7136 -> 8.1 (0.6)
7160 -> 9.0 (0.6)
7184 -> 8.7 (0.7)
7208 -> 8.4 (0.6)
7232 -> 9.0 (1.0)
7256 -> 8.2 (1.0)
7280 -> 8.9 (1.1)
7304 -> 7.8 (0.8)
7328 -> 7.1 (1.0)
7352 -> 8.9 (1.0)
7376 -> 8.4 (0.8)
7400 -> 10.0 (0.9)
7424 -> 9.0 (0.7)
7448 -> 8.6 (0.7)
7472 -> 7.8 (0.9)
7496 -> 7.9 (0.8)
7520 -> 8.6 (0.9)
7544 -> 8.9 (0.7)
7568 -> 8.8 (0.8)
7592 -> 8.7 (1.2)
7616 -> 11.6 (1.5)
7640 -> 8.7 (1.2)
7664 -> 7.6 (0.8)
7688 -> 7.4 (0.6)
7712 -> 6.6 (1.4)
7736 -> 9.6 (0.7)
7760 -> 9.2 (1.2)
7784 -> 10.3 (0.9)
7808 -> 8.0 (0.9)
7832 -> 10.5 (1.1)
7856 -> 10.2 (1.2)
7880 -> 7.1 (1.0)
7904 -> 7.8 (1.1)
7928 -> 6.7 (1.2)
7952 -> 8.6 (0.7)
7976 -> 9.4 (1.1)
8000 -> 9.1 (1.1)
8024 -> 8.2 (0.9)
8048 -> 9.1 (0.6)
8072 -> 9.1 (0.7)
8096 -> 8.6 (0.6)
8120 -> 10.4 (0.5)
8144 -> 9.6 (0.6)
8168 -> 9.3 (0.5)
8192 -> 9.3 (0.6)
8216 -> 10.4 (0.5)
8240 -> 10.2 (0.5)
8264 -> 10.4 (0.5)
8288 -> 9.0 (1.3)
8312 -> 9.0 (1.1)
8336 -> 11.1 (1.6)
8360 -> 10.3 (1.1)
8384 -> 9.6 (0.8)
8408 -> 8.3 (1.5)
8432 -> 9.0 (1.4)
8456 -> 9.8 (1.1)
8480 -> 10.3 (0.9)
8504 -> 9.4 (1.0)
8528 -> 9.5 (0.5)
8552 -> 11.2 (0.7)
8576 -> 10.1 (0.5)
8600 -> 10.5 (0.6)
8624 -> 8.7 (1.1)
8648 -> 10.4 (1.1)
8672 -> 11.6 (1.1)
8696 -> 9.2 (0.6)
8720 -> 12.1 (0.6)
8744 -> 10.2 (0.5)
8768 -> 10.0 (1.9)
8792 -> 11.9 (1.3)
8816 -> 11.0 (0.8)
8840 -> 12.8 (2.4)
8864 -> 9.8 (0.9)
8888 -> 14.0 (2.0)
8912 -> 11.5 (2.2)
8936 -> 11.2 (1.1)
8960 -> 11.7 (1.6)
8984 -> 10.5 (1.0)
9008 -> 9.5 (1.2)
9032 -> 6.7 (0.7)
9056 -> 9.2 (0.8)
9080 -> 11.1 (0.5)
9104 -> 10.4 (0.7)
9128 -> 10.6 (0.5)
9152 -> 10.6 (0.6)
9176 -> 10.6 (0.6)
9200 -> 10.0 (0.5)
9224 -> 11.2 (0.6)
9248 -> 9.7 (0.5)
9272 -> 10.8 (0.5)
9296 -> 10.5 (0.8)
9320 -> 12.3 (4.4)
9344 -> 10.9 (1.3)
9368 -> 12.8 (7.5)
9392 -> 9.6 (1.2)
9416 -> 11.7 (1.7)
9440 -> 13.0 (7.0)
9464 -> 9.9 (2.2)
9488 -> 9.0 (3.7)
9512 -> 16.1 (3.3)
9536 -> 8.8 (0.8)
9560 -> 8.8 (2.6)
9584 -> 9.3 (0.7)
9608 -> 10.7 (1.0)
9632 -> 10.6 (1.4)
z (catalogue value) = 0.532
